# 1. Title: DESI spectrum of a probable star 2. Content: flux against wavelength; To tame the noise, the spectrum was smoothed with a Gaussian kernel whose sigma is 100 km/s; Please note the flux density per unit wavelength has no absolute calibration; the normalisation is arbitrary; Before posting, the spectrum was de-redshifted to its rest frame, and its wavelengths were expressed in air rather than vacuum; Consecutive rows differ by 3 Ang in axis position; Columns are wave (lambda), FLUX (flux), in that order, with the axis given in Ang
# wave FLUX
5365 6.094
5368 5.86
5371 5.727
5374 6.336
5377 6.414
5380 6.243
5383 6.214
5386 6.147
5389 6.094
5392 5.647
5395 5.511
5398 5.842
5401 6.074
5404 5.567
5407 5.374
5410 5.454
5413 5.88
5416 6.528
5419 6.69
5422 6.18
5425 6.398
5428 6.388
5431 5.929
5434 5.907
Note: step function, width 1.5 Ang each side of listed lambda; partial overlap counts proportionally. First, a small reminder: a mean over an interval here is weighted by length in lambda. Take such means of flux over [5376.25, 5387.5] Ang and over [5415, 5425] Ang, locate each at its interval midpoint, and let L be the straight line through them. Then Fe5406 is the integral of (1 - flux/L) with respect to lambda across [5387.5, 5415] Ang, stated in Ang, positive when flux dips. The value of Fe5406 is 2.7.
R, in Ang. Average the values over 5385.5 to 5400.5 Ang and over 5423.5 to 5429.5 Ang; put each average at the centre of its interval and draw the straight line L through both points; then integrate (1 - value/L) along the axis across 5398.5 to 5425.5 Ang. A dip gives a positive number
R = 0.7 Ang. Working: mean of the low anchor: 5.84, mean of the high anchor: 6.39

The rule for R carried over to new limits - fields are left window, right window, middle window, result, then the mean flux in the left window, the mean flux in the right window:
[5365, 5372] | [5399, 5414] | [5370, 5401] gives -1.33 Ang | 5.86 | 5.67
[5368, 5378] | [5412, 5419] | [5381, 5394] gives 0.35 Ang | 6.1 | 6.33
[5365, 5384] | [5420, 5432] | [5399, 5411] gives 1.10 Ang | 6.13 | 6.26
